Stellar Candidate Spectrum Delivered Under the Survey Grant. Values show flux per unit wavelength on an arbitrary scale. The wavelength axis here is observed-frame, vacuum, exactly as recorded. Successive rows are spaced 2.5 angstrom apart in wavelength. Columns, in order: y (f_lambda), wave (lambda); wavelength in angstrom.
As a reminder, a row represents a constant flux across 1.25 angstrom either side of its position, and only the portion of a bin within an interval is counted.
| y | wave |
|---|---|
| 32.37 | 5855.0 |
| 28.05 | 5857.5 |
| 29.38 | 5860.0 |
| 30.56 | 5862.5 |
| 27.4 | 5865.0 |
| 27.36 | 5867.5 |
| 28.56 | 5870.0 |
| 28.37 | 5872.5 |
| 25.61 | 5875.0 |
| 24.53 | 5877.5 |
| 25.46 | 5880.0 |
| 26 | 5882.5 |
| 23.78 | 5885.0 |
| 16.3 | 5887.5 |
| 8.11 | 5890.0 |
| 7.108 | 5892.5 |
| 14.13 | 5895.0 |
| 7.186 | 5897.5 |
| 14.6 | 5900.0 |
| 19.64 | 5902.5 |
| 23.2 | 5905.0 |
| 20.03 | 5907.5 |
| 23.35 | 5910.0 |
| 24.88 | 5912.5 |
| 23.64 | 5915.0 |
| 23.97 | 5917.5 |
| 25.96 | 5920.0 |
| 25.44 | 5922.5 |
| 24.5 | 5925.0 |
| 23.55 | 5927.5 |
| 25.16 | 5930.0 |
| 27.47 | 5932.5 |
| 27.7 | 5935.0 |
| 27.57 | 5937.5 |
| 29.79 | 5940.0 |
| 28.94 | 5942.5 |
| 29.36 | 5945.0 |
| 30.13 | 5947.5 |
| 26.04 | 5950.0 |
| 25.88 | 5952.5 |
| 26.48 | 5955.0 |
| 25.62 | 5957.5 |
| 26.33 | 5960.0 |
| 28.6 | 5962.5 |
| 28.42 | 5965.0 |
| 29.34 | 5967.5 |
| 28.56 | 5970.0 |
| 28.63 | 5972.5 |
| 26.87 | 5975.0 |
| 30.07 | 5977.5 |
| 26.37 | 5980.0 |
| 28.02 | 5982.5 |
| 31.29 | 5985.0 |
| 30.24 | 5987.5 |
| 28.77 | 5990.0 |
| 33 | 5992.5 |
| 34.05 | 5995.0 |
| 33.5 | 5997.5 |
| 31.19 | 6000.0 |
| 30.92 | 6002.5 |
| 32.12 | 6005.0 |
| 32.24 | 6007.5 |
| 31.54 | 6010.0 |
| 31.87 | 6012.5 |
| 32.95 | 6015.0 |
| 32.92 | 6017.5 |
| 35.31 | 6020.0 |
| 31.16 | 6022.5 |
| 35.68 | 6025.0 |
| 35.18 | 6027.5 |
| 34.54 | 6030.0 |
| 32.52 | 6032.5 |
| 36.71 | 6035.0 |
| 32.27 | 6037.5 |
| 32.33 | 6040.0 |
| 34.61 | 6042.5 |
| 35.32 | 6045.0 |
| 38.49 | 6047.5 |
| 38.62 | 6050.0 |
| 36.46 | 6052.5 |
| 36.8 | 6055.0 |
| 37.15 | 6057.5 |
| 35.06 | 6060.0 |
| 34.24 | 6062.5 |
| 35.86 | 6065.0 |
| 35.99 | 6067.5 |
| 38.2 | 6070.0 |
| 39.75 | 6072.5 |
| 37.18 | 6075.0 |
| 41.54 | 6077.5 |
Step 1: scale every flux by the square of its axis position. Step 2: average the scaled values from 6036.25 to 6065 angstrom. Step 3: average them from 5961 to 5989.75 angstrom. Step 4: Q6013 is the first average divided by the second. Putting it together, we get 1.27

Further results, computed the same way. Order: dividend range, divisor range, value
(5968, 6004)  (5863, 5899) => 1.50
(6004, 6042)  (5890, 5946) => 1.55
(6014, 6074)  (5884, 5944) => 1.71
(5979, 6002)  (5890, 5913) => 1.93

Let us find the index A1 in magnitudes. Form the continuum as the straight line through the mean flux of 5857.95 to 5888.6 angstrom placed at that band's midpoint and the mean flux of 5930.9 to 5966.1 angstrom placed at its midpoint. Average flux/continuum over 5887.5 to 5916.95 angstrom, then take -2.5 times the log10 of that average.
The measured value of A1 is 0.493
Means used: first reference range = 26.2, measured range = 17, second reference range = 27.7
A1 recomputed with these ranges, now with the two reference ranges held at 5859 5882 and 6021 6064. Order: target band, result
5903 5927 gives 0.23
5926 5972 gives 0.13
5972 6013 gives 0.08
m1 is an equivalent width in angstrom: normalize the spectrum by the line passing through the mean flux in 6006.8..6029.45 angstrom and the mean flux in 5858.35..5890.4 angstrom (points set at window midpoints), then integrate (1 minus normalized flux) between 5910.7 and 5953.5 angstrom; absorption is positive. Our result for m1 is 3.06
